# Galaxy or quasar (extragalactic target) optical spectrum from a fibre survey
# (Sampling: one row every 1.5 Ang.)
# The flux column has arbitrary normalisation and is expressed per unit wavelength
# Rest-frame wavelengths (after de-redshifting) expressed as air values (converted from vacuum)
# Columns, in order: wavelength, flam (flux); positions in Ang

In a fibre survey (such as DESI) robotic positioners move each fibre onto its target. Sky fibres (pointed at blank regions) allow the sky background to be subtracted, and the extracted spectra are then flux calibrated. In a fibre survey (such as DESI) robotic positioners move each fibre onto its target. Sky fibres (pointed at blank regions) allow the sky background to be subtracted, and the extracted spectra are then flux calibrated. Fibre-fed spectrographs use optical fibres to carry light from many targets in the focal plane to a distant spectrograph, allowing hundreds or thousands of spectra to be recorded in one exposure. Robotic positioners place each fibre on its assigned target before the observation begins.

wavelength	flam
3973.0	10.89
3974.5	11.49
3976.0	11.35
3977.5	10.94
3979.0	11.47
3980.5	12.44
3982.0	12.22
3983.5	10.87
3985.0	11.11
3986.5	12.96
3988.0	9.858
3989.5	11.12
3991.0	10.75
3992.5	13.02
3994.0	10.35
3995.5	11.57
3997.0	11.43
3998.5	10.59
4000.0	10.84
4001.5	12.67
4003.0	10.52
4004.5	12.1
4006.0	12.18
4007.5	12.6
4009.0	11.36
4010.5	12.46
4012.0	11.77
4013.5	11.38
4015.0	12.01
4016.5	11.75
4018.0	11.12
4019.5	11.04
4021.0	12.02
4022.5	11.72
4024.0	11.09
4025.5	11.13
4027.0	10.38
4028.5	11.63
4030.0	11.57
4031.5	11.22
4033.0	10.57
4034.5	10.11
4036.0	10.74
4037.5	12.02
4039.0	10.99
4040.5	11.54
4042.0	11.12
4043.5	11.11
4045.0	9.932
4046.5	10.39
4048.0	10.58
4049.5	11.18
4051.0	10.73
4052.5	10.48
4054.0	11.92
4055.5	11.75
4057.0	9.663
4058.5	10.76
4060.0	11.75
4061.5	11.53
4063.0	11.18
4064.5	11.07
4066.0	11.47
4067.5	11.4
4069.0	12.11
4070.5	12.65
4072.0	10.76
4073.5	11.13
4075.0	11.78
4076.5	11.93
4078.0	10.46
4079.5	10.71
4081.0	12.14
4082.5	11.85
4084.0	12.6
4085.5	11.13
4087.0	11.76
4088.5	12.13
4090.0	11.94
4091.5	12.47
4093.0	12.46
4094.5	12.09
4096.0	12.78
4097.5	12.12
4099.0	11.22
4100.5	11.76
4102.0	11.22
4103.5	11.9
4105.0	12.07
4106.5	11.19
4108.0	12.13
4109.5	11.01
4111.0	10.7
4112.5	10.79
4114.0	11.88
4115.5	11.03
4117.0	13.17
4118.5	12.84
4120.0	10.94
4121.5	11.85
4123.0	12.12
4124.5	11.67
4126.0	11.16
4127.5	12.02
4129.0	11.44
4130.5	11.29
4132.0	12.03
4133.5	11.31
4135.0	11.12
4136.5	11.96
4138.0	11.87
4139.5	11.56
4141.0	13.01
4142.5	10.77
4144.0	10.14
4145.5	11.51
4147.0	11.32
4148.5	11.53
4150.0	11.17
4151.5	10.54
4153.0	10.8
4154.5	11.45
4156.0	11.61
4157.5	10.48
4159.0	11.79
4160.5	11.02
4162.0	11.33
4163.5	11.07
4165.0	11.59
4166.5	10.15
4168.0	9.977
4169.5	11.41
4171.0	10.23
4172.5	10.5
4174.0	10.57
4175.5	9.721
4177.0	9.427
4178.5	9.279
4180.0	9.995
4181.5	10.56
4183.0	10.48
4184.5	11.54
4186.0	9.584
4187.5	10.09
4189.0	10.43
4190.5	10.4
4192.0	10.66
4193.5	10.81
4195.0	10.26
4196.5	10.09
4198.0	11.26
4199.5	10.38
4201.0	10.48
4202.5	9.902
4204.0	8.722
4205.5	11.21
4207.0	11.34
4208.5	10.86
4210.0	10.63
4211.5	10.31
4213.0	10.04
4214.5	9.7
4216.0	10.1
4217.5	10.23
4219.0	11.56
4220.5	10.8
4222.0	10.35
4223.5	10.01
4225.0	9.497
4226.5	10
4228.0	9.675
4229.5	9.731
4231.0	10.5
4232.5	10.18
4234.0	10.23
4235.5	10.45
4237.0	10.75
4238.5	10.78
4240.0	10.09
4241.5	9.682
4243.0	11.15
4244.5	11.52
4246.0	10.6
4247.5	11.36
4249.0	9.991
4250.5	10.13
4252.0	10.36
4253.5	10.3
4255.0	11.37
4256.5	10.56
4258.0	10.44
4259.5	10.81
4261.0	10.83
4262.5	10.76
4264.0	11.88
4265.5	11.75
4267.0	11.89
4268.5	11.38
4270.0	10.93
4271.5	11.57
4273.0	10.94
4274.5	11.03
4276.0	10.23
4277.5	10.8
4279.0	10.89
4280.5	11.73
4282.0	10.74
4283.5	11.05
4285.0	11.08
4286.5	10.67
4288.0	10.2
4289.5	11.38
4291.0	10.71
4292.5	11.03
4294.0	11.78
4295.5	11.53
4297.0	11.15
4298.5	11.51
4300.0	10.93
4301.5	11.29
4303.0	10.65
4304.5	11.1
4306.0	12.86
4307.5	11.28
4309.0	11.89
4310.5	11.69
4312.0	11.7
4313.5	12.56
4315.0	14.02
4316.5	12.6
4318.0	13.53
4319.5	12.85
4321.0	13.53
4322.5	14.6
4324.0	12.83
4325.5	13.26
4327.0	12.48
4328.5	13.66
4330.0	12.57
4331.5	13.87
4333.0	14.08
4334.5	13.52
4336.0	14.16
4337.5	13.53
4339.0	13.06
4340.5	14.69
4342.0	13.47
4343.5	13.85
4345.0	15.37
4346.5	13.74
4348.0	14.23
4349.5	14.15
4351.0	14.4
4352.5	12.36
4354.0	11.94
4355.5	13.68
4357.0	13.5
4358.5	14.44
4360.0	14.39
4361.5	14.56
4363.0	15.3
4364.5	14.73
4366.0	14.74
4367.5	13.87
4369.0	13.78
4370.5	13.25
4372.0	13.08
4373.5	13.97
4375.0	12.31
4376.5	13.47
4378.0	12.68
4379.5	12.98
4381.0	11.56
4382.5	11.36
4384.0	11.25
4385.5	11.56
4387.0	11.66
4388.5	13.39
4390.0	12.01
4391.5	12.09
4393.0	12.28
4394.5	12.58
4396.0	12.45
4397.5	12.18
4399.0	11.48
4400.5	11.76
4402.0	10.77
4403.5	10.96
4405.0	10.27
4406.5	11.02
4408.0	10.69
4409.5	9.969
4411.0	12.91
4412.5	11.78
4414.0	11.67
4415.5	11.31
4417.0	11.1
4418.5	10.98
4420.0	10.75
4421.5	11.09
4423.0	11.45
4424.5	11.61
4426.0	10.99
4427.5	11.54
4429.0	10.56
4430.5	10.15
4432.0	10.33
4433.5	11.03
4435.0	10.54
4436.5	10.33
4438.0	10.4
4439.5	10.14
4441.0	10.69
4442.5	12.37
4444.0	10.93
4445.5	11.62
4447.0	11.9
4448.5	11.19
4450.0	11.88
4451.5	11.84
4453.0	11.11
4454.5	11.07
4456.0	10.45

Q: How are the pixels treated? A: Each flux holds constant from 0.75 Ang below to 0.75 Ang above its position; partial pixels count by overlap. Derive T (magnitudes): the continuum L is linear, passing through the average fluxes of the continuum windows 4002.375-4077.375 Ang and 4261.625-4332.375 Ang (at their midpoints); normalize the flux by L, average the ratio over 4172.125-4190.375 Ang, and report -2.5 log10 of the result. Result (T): 0.14 mag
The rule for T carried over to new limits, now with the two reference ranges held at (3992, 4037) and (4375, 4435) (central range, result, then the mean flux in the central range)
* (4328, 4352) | -0.20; 13.9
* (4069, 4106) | -0.03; 11.8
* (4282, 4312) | 0.02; 11.2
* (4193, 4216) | 0.11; 10.4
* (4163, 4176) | 0.09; 10.6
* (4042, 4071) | 0.03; 11.1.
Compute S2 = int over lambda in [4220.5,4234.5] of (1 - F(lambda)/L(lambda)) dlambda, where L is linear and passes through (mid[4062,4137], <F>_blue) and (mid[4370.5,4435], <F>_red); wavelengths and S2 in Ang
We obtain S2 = 1.93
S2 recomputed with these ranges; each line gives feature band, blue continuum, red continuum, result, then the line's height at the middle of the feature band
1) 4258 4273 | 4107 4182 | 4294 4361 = 1.4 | 12.4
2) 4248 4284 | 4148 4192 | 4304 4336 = 3.5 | 12.1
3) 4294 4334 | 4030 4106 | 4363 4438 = -2.4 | 11.7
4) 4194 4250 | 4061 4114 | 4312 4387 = 9.7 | 12.6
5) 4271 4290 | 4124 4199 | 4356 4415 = 1.4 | 11.8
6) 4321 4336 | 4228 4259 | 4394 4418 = -3.4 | 11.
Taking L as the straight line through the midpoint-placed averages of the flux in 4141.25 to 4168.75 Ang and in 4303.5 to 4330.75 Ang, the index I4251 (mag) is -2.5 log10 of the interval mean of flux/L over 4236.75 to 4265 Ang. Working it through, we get 0.13 mag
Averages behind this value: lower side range 11.1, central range 10.7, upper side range 12.7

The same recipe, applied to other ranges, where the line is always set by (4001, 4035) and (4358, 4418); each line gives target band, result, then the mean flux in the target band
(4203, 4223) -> 0.15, 10.4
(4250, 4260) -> 0.15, 10.6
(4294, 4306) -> 0.08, 11.3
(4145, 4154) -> 0.06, 11.1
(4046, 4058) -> 0.07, 10.8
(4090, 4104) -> -0.03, 12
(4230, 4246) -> 0.15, 10.5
